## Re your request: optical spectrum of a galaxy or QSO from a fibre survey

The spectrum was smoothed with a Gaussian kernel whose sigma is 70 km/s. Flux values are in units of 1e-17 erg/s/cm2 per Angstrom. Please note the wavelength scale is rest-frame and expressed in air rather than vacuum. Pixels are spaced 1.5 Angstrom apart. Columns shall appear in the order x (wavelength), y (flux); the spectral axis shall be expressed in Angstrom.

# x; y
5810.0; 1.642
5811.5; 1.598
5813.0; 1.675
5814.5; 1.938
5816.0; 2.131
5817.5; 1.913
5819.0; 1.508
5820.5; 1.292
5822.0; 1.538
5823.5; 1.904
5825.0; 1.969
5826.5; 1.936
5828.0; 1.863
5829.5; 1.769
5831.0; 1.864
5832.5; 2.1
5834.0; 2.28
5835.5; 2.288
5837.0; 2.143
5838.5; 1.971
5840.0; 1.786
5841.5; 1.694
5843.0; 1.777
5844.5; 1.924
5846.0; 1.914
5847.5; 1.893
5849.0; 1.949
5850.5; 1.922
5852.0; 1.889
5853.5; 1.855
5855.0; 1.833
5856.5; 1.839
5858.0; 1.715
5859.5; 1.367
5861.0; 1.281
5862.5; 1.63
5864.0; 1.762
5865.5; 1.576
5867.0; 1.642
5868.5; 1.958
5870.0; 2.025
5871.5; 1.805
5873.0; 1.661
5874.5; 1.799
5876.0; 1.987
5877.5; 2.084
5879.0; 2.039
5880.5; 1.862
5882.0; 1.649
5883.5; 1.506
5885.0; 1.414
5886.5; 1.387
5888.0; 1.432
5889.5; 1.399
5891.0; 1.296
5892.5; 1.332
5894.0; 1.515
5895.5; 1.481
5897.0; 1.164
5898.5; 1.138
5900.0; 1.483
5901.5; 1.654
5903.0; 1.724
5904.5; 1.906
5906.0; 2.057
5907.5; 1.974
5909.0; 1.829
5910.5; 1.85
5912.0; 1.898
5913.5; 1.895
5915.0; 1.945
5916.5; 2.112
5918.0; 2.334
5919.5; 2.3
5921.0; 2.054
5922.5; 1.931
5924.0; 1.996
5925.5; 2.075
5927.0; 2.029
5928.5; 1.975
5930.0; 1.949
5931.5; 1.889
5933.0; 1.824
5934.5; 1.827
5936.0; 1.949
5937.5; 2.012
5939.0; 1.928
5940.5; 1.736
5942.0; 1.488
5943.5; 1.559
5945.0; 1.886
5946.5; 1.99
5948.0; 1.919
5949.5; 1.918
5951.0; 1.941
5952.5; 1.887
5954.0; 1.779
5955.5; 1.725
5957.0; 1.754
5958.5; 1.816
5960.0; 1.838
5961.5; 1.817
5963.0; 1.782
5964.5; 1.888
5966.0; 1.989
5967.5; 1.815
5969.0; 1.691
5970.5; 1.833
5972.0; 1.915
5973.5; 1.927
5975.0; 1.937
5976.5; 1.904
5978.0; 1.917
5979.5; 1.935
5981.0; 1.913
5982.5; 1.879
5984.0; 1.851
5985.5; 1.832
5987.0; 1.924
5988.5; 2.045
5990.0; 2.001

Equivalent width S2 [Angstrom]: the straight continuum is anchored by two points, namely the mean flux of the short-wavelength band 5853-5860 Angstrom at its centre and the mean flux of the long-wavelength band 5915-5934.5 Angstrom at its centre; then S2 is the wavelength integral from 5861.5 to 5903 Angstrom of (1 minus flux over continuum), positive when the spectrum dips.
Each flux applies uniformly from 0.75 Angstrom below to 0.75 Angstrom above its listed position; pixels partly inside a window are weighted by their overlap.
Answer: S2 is 4.9 Angstrom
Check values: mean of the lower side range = 1.73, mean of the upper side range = 2.03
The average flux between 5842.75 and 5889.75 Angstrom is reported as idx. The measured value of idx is 1.75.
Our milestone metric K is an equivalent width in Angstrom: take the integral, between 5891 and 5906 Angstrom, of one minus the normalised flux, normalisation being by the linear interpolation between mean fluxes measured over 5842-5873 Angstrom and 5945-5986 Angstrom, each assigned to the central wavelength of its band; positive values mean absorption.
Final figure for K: 2.5 Angstrom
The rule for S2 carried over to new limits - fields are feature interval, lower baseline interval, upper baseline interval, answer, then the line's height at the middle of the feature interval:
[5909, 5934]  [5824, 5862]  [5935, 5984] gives -1.9 Angstrom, 1.86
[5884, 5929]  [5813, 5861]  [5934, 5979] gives 2.4 Angstrom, 1.85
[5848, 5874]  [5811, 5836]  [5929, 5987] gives 1.5 Angstrom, 1.86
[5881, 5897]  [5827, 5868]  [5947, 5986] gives 3.6 Angstrom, 1.85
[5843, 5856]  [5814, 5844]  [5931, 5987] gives -0.1 Angstrom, 1.88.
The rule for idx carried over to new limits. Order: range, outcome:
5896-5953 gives 1.87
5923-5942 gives 1.91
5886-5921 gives 1.71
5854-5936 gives 1.76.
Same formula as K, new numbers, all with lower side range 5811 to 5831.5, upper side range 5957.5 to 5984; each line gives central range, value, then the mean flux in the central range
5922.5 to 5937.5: -0.8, 1.95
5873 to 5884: -0.2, 1.84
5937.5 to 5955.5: 0.3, 1.82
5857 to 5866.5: 1.3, 1.56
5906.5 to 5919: -1.0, 1.99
